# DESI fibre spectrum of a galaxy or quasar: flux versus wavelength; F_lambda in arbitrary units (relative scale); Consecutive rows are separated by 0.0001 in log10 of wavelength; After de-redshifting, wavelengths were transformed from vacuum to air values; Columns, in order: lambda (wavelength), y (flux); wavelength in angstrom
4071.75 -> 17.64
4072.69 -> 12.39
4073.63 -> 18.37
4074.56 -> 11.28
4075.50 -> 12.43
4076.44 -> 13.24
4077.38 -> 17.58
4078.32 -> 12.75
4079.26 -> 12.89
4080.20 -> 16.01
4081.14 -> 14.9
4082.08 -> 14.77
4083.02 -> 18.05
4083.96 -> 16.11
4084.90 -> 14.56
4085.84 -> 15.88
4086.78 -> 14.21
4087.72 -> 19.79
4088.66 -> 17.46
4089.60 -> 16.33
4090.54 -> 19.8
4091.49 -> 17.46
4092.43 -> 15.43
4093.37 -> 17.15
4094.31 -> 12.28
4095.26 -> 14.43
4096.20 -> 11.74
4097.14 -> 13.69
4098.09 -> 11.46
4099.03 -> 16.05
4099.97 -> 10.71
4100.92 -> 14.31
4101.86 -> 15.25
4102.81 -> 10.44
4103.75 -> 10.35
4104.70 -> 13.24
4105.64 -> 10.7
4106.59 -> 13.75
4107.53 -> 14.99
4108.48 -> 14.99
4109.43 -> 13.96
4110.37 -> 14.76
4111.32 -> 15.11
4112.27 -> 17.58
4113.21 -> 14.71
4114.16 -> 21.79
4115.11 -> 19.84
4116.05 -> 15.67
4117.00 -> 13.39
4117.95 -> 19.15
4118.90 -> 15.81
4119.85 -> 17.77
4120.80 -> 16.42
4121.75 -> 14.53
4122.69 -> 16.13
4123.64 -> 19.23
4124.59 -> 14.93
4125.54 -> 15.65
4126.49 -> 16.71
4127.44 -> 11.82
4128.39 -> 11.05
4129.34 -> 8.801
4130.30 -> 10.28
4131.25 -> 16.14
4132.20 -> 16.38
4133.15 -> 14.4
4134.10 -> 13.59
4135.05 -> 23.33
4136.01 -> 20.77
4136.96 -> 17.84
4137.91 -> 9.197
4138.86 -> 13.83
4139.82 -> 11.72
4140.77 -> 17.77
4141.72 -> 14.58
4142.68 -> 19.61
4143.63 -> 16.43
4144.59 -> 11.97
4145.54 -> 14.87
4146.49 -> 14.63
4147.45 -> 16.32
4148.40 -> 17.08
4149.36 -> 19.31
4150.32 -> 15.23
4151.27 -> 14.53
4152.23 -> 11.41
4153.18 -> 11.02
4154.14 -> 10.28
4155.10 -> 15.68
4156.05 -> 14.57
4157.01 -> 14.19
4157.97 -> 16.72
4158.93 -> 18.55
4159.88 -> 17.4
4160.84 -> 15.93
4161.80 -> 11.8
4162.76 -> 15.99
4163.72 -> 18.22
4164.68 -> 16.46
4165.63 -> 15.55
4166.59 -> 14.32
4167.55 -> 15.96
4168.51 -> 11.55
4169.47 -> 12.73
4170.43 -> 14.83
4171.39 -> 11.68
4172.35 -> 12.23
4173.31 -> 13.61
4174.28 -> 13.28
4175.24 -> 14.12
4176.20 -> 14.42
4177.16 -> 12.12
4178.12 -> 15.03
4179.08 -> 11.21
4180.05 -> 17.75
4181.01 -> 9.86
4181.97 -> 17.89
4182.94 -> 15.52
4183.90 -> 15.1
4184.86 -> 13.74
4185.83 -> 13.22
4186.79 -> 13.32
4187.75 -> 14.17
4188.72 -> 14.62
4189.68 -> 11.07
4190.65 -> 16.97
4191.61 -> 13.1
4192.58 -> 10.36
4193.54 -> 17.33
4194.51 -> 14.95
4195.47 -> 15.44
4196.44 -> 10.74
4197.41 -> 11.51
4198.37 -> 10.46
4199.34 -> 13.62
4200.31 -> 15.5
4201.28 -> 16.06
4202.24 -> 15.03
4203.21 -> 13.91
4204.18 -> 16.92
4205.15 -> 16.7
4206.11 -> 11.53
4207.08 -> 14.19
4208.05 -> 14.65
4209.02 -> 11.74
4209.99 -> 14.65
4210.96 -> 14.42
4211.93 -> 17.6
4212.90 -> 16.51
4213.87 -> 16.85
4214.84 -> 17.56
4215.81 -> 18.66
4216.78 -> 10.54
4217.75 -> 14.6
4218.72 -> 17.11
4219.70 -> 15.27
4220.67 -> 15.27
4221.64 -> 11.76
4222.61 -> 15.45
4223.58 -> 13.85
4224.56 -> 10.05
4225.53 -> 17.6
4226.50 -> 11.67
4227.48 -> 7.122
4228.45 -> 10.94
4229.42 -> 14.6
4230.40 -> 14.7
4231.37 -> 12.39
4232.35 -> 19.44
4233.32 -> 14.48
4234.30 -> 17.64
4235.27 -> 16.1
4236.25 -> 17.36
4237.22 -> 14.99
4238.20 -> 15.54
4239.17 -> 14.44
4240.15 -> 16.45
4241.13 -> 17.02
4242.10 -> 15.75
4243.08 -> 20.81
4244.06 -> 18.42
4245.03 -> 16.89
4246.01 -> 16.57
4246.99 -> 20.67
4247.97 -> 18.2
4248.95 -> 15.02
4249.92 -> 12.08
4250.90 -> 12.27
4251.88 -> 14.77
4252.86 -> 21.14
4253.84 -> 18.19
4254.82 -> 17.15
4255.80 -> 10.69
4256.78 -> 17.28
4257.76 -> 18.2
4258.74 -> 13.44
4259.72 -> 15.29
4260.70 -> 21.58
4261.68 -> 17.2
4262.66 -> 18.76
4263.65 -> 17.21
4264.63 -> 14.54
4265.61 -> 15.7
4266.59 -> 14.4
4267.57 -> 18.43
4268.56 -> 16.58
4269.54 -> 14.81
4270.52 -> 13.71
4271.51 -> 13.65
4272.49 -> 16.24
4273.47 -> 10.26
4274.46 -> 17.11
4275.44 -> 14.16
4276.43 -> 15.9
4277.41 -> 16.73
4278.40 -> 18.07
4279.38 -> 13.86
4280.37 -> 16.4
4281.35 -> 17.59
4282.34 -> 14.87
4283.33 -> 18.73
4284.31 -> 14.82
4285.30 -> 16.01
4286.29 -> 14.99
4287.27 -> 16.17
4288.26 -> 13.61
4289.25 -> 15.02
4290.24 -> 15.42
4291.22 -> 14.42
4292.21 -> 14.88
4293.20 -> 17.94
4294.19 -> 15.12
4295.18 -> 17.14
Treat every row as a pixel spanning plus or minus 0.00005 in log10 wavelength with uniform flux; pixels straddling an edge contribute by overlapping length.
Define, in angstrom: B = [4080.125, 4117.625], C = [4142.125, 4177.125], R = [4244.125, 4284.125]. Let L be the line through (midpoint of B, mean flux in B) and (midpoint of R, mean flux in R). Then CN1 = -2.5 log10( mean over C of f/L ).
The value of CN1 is 0.05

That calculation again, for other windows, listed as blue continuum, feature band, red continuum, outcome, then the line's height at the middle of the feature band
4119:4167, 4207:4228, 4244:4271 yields 0.112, 16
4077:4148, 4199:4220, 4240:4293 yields 0.040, 15.7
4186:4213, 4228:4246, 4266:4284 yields -0.080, 14.9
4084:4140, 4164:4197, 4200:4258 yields 0.096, 15.3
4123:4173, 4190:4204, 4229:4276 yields 0.111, 15.5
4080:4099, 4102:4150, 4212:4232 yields -0.004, 15.2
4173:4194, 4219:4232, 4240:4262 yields 0.184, 15.7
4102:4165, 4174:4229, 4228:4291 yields 0.108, 15.6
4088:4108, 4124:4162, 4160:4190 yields -0.057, 14.2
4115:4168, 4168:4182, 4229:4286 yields 0.167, 15.6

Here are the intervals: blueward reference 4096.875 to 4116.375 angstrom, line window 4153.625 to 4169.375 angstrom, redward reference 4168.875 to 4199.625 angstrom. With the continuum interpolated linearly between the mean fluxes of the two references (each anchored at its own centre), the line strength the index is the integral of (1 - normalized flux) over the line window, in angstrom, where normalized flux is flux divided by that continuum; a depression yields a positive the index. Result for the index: -1.4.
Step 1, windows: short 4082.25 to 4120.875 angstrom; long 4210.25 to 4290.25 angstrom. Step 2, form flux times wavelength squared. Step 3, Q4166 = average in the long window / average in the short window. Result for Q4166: 1.1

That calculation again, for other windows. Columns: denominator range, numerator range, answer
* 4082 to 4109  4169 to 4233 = 1.01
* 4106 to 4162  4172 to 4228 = 0.95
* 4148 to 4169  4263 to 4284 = 1.10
